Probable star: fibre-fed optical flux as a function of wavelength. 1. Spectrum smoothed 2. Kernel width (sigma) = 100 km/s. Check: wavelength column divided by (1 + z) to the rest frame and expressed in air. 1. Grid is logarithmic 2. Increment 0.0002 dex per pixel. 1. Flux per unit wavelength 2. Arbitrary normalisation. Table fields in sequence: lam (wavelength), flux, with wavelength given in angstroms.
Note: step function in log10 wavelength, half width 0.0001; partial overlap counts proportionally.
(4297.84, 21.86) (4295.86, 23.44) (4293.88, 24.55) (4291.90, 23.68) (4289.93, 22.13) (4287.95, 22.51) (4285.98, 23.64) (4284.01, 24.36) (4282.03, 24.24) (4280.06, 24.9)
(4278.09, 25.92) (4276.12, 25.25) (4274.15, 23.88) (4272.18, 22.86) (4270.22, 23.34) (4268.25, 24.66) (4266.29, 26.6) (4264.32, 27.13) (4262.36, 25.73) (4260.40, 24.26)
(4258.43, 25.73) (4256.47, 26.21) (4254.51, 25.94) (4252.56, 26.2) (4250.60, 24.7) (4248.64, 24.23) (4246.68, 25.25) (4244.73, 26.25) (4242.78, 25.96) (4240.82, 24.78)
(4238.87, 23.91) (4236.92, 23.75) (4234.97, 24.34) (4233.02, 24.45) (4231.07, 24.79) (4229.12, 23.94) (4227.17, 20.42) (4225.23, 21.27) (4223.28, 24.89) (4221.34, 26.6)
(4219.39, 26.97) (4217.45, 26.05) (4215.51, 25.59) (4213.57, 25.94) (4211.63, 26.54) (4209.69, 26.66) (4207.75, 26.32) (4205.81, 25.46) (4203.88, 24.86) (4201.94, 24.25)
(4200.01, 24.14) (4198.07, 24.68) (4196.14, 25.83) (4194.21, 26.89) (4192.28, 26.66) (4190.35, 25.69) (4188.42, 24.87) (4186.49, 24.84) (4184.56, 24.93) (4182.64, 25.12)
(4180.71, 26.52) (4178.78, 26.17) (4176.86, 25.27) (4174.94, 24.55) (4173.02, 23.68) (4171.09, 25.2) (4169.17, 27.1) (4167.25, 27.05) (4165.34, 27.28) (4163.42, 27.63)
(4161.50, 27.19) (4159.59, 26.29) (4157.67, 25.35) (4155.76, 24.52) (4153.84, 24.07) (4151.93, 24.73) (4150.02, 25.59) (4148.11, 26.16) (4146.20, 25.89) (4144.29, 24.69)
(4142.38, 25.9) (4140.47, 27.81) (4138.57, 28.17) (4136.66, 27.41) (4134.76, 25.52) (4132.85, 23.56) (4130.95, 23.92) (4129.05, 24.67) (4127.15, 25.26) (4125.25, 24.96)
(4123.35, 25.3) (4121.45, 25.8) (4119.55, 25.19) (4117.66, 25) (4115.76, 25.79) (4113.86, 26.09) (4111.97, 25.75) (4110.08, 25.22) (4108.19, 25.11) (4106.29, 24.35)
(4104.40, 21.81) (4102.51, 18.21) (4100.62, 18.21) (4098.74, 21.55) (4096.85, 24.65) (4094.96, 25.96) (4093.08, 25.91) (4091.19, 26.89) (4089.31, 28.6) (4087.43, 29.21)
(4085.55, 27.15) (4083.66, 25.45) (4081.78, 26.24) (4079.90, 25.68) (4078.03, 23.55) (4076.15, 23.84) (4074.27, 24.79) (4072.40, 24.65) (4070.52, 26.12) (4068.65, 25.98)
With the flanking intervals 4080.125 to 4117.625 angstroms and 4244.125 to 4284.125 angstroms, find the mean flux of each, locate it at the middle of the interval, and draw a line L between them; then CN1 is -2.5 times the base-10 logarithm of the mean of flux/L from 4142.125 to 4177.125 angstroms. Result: -0.03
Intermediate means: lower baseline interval 24.9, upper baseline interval 25.1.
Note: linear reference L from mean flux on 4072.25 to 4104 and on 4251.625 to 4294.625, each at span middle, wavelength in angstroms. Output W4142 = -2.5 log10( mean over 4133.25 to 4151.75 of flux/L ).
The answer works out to -0.06 mag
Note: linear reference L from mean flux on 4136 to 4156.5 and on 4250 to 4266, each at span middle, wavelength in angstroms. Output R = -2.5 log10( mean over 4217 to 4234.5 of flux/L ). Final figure 0.07 mag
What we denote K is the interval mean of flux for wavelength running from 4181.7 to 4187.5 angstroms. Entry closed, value 25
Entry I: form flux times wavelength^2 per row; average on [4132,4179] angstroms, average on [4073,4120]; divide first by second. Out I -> 1.07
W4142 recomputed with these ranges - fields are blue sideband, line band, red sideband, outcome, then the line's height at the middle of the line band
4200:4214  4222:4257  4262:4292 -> 0.02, 25.1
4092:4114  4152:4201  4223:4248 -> -0.08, 23.9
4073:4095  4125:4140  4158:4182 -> 0.02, 26.1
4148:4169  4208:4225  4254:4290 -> -0.02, 25.4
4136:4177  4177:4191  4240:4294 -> 0.01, 25.7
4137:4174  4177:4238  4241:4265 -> 0.03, 25.8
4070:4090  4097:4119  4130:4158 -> 0.10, 25.7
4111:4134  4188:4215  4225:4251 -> -0.05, 24.5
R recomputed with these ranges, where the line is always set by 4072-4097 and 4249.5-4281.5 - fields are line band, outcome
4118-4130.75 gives 0.03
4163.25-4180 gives -0.01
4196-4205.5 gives 0.03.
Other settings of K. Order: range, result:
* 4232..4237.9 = 24.2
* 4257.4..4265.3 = 25.7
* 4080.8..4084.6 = 25.8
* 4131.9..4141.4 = 26.5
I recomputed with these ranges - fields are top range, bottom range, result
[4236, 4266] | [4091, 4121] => 1.13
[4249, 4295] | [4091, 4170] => 1.05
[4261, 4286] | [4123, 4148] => 1.03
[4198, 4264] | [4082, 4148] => 1.05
